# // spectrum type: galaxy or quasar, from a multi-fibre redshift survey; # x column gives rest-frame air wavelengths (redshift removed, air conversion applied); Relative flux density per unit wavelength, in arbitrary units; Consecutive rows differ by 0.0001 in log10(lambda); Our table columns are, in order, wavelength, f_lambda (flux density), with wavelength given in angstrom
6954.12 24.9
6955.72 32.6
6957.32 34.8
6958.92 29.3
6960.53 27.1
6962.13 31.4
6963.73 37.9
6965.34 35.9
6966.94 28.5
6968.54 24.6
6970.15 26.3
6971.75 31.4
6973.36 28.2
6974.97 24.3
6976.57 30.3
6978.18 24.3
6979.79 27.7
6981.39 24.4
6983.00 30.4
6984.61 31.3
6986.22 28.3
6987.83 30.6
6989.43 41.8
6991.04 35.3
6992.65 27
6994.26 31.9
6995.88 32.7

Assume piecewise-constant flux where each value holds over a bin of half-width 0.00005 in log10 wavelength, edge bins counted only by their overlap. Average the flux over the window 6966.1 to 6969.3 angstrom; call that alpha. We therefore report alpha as 26.8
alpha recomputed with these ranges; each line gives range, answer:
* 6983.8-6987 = 29.8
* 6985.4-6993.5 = 32.6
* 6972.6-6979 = 26.7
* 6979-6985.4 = 28.5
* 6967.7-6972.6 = 27.4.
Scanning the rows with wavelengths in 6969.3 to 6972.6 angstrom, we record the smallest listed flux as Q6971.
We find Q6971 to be 26.3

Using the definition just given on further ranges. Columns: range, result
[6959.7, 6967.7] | 27.1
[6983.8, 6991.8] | 28.3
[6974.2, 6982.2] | 24.3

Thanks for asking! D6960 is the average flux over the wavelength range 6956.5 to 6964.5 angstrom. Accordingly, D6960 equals 32.1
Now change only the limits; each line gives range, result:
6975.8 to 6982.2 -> 26.7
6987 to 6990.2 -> 36.2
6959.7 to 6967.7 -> 32.2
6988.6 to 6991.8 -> 38.6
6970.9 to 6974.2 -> 29.7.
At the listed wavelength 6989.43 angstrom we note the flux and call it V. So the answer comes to 41.8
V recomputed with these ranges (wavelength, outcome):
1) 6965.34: 35.9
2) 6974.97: 24.3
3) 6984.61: 31.3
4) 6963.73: 37.9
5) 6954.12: 24.9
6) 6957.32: 34.8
